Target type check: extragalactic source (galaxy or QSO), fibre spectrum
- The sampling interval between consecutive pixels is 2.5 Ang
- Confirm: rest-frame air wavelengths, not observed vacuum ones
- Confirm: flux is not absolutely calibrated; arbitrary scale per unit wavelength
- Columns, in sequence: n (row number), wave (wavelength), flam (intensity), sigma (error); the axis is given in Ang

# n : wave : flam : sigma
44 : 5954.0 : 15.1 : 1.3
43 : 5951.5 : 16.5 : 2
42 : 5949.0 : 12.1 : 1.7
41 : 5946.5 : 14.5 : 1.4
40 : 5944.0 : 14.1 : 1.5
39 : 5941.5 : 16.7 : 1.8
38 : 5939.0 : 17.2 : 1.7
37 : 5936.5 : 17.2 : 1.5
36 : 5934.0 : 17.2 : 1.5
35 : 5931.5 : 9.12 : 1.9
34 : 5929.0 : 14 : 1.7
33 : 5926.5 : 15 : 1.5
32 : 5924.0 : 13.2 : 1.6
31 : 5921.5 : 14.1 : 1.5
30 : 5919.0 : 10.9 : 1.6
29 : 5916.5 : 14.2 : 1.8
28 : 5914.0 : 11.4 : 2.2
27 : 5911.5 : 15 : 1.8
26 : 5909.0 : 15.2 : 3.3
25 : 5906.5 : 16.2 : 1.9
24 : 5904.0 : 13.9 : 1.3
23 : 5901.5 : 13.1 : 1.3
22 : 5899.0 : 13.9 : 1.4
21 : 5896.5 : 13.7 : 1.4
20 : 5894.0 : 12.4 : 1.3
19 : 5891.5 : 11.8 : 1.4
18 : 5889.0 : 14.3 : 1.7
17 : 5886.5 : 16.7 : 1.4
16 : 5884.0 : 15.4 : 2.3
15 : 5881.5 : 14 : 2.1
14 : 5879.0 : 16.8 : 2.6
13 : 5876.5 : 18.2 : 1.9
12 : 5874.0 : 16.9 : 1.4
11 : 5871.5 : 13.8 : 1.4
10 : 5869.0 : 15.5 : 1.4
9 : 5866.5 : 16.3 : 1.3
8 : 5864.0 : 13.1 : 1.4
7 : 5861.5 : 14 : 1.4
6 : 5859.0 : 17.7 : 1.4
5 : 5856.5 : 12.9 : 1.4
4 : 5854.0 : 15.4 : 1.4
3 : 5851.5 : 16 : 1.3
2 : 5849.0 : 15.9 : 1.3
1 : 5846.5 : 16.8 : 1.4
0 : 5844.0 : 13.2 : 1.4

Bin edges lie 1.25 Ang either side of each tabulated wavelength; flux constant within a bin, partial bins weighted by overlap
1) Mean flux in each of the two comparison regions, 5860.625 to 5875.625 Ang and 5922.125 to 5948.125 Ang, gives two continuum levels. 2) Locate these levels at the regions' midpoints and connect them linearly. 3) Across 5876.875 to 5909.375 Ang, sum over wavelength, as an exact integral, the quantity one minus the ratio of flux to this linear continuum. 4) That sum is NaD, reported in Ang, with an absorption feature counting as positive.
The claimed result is 1.0 Ang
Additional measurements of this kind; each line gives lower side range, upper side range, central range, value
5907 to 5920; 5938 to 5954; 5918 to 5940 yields 0.19 Ang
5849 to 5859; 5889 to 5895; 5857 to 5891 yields -4.05 Ang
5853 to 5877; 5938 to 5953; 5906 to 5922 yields 1.55 Ang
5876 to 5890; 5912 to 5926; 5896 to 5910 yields -0.12 Ang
